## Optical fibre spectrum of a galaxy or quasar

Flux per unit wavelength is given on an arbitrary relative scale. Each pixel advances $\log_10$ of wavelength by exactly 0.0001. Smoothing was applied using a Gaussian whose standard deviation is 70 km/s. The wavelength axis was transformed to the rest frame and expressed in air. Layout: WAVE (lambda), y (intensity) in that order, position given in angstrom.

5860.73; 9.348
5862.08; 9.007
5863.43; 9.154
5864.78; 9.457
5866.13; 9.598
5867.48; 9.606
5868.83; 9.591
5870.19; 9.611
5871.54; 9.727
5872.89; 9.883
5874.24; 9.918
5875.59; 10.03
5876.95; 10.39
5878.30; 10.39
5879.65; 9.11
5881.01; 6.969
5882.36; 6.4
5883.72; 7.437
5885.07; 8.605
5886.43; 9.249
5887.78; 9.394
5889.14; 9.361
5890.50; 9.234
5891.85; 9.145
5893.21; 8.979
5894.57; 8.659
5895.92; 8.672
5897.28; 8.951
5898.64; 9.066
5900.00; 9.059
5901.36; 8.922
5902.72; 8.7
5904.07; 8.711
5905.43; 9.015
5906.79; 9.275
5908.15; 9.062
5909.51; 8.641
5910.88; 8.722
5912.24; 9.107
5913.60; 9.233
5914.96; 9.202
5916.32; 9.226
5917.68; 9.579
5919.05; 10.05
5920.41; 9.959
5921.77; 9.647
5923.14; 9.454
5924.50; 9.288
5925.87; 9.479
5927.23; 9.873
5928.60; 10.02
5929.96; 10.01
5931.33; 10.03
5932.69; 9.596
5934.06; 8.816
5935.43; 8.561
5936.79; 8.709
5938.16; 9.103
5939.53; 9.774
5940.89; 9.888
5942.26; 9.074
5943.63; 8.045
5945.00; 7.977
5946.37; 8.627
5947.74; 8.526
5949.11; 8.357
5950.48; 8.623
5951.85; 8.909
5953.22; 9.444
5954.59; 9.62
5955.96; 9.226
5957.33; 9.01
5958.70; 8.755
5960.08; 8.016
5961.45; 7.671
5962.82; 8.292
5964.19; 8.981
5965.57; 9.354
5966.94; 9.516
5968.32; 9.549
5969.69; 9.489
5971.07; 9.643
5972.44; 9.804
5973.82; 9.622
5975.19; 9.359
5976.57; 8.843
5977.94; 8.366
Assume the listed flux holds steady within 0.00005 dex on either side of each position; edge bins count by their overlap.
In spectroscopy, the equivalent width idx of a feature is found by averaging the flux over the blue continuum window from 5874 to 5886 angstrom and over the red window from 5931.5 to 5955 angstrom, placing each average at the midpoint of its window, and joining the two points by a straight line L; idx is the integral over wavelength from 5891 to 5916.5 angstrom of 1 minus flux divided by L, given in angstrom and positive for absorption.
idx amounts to -0.4 angstrom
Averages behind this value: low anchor 8.77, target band 8.96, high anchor 8.94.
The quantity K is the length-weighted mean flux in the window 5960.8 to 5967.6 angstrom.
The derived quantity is 8.77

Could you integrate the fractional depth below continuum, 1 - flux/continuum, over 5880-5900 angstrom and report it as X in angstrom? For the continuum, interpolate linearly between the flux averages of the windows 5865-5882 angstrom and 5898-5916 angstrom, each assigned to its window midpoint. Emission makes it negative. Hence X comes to 1.4 angstrom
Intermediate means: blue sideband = 9.51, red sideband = 8.98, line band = 8.6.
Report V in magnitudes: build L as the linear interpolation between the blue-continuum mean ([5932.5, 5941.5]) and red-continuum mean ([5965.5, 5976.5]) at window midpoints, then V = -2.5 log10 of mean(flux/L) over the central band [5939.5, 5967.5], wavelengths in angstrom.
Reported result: 0.06 mag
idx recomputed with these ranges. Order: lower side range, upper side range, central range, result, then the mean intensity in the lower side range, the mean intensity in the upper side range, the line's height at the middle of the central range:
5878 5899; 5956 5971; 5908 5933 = -2.0 angstrom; 8.69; 8.91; 8.78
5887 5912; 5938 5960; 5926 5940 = -0.8 angstrom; 8.98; 8.9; 8.93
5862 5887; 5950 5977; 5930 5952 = 0.4 angstrom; 9.17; 9.09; 9.11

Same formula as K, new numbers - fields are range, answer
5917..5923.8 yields 9.73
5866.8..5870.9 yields 9.59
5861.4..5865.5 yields 9.21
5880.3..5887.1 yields 7.73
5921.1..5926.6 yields 9.46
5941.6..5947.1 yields 8.42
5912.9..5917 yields 9.23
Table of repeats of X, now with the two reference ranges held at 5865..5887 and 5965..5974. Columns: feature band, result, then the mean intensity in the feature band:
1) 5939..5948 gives 0.58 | 8.84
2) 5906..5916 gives 0.29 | 9.04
